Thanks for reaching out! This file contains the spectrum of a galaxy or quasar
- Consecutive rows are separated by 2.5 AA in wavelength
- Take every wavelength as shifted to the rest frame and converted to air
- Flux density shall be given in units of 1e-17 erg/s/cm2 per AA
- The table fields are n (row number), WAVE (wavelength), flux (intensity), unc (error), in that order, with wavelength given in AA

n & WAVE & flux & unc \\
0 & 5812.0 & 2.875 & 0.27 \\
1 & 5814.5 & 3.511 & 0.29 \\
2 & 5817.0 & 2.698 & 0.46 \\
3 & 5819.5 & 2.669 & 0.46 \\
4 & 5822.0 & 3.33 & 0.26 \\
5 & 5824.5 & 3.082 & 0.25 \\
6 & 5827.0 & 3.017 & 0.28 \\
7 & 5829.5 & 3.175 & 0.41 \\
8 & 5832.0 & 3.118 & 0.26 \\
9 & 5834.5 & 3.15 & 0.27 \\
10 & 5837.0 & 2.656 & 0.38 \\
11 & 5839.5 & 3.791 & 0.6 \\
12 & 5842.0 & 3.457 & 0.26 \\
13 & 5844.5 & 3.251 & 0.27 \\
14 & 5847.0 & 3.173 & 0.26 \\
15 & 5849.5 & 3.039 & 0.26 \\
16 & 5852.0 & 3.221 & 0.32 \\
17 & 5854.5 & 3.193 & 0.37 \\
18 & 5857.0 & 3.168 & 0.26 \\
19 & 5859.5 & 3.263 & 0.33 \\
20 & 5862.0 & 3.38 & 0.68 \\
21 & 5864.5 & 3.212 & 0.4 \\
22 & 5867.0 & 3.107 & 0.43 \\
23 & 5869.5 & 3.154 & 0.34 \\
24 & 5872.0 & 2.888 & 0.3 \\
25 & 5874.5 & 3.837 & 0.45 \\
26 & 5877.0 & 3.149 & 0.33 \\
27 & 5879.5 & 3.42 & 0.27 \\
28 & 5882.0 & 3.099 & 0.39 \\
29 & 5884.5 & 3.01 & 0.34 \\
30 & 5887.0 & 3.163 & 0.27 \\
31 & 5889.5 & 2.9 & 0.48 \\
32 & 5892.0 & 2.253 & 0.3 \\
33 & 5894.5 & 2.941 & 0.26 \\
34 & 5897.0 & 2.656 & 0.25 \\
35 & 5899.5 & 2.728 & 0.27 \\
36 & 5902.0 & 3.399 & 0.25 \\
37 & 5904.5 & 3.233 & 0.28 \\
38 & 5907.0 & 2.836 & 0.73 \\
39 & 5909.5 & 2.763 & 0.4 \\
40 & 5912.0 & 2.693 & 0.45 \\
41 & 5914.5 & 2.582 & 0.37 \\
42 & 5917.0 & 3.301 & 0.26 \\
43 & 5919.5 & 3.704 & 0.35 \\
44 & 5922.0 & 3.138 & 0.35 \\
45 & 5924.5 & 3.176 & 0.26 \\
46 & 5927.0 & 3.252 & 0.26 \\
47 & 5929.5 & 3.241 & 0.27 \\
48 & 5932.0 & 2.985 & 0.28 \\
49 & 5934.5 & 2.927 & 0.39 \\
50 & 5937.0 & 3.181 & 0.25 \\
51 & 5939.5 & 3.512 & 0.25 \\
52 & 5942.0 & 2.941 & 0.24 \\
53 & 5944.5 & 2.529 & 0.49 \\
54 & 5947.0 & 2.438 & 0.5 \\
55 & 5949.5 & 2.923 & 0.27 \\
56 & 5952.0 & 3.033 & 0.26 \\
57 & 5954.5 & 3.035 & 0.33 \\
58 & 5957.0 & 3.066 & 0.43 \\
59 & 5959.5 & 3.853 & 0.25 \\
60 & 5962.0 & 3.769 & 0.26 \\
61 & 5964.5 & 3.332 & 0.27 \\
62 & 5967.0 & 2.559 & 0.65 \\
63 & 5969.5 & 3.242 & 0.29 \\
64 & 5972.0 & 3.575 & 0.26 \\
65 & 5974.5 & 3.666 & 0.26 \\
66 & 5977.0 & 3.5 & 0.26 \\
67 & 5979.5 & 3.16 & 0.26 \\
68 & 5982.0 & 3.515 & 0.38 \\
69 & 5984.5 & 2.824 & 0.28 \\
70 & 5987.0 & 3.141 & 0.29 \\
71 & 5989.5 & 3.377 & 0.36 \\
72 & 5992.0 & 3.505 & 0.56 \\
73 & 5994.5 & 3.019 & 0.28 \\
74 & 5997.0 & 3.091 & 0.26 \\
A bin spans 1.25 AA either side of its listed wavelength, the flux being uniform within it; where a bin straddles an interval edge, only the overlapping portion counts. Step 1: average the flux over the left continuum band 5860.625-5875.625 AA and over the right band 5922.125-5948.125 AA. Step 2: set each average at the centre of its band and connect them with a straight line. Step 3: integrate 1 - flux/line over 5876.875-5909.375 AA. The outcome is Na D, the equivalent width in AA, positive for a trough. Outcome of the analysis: 2.1 AA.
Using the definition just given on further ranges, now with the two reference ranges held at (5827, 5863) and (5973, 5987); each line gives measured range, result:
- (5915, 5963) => 2.1 AA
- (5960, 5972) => 0.0 AA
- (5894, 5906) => 1.0 AA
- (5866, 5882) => -0.1 AA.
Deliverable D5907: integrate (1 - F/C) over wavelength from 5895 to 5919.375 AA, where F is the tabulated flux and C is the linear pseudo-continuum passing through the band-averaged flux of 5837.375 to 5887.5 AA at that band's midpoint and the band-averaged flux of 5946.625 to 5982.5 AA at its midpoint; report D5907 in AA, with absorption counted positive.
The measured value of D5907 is 2.3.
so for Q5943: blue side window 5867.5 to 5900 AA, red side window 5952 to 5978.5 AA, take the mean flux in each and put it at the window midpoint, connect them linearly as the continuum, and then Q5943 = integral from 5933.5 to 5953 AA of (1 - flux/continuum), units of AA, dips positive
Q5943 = 1.9 AA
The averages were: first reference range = 3.02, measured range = 2.93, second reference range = 3.34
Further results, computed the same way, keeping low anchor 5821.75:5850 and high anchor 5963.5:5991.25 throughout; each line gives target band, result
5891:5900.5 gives 1.67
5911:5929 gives 0.57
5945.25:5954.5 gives 1.24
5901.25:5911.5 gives 0.67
